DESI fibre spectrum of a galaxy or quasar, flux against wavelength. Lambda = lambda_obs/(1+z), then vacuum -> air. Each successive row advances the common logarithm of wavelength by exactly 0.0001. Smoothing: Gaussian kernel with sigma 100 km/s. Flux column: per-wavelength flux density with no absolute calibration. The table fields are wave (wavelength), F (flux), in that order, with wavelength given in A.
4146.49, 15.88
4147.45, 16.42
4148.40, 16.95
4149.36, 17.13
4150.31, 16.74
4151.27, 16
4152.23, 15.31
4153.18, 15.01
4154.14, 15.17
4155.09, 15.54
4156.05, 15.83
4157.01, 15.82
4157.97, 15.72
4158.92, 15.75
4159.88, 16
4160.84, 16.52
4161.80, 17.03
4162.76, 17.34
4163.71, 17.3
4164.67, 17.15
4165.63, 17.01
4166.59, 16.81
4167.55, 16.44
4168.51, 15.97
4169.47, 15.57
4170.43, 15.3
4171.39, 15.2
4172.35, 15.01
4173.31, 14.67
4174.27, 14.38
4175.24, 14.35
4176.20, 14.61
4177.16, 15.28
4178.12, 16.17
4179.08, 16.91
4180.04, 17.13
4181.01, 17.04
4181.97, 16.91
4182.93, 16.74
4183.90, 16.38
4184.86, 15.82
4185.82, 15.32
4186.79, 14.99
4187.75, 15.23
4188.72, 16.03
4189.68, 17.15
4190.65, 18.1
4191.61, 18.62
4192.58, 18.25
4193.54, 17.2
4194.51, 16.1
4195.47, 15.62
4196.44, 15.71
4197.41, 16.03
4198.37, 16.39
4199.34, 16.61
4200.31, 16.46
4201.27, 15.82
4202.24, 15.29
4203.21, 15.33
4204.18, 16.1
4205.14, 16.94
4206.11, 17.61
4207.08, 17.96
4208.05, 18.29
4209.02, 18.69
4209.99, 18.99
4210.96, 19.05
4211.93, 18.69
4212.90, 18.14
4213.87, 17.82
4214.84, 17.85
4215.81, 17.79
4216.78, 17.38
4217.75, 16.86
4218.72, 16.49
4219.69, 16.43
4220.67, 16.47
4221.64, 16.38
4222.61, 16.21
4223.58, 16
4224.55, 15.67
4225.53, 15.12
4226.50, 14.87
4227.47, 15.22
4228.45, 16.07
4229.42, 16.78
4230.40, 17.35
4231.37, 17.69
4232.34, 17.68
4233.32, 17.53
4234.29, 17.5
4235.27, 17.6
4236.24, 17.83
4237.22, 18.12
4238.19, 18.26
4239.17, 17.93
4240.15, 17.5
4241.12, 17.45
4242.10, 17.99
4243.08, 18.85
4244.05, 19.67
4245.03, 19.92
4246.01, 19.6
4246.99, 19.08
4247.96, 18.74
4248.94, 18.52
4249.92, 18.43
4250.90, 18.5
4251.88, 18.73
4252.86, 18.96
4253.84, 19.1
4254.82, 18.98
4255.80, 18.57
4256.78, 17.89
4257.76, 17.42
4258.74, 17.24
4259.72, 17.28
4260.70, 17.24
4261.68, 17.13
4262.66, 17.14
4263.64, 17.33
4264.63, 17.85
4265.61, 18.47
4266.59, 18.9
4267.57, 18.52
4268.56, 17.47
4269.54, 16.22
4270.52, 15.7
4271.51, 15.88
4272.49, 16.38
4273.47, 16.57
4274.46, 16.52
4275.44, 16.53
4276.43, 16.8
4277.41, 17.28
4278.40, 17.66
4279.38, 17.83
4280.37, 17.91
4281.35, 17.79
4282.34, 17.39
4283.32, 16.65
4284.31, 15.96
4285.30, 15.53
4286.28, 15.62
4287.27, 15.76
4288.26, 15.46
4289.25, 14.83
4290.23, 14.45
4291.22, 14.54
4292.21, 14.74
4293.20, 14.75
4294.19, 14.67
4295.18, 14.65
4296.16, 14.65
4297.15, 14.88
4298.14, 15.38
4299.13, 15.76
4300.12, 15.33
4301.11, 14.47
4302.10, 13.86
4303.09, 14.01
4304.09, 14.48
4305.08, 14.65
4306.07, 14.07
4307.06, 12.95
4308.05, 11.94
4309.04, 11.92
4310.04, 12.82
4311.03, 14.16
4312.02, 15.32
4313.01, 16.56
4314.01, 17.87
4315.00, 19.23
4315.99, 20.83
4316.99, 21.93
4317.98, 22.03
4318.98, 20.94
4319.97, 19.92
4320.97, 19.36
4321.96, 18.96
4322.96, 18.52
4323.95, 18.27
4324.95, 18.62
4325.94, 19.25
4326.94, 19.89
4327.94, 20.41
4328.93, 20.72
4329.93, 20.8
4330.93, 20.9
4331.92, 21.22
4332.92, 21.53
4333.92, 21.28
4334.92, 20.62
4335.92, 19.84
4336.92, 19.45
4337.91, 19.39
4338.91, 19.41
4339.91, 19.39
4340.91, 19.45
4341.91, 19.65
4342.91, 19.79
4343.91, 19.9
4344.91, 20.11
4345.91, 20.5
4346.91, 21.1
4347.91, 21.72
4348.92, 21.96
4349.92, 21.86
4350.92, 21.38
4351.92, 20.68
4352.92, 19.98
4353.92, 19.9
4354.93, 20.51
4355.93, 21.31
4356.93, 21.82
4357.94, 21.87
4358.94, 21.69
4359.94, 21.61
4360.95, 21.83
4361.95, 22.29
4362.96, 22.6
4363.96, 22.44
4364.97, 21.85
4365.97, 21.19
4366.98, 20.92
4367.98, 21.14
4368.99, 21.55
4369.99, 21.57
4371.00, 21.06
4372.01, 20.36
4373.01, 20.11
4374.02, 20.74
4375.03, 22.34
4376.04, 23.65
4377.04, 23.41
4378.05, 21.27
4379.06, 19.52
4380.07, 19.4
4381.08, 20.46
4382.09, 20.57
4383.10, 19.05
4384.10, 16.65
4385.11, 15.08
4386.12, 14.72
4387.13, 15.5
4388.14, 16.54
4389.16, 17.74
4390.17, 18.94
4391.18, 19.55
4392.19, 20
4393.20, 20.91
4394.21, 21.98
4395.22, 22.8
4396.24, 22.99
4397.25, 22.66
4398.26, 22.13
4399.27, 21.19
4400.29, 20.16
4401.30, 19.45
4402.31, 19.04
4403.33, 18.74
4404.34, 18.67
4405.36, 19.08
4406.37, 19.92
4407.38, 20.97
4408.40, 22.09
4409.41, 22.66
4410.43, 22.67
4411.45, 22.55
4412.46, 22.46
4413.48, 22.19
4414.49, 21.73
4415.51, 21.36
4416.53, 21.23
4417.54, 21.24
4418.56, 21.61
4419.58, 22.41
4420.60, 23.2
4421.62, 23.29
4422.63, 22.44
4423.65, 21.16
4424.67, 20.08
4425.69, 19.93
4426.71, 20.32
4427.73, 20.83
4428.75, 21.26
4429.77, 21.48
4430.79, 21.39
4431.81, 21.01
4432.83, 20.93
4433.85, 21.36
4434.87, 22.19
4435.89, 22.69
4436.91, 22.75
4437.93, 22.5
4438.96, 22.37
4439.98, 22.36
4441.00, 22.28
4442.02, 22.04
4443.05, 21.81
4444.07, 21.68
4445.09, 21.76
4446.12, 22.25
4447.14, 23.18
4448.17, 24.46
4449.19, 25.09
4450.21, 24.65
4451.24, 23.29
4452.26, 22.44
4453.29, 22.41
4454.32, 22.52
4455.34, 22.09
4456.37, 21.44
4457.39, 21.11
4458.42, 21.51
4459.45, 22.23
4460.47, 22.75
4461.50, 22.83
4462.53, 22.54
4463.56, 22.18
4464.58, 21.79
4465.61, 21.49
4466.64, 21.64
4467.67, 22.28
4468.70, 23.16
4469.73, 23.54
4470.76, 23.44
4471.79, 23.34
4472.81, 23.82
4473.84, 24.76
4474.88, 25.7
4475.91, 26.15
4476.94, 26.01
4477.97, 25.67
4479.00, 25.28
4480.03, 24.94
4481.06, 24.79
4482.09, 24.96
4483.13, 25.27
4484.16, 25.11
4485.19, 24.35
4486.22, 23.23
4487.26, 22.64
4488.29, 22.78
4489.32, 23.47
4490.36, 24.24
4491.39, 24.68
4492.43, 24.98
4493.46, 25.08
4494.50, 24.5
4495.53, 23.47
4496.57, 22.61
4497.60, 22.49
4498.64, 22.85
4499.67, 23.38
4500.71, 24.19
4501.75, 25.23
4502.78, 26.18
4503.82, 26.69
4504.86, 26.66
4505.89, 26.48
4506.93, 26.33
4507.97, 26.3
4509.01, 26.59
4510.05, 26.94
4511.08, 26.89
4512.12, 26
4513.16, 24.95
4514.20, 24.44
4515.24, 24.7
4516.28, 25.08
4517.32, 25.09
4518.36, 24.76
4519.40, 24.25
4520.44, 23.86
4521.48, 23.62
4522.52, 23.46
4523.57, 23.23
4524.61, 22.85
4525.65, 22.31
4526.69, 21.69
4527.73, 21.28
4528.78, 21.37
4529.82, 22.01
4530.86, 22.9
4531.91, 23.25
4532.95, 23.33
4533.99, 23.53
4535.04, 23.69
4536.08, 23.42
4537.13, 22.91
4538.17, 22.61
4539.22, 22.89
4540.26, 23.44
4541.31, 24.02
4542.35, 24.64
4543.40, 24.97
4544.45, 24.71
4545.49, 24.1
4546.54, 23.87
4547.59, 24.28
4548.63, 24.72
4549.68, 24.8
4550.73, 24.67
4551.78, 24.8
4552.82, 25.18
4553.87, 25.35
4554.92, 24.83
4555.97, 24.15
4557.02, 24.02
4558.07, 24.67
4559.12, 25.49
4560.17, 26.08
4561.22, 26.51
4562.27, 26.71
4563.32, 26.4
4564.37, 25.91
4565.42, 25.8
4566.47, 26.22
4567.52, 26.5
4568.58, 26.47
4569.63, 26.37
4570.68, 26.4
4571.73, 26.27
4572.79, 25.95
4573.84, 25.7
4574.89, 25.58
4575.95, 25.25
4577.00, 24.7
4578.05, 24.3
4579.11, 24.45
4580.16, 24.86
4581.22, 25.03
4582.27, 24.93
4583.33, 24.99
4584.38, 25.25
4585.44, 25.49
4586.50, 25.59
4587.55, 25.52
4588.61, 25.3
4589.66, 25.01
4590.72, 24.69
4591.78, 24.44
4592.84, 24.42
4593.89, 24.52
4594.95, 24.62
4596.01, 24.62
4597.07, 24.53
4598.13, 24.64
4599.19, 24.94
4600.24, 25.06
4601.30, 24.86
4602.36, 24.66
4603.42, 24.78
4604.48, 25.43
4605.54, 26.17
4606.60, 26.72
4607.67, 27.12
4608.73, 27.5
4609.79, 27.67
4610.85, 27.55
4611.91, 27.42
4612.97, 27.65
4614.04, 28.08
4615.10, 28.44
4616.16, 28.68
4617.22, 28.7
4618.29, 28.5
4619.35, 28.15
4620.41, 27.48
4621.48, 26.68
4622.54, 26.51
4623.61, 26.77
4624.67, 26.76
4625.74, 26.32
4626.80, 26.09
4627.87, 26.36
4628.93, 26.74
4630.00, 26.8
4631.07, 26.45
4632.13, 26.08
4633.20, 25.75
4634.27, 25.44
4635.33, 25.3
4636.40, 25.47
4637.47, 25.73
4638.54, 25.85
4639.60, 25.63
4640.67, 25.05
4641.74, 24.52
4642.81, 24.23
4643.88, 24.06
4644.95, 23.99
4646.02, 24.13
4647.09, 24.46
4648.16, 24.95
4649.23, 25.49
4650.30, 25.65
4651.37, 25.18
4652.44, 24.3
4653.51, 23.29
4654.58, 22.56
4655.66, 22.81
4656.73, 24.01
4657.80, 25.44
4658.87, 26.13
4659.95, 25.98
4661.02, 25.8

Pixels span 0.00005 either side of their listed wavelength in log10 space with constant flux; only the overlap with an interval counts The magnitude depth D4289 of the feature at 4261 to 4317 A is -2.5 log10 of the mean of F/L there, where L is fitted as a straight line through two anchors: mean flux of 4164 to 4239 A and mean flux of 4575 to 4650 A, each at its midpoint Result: 0.16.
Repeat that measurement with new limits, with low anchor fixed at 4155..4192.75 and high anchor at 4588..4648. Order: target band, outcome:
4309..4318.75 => 0.098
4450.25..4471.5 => 0.005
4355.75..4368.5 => -0.074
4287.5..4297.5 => 0.259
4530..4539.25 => 0.045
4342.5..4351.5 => -0.050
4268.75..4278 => 0.118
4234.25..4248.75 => -0.046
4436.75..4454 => -0.030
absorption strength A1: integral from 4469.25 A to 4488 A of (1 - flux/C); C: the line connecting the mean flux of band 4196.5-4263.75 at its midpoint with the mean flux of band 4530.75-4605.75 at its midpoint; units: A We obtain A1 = -1.4 A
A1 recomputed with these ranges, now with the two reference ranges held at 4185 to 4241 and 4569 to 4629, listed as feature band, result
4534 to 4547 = 0.45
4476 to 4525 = -2.19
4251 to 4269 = 0.01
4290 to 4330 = 5.43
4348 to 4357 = -0.37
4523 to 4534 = 0.84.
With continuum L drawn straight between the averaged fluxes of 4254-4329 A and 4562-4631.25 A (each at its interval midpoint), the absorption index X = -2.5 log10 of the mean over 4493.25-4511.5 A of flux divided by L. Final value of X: -0.09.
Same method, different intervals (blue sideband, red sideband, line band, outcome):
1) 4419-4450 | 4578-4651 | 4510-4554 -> 0.007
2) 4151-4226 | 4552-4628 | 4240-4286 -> 0.028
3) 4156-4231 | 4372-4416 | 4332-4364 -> -0.074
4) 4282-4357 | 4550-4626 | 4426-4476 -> -0.032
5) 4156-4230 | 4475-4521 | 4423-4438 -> 0.085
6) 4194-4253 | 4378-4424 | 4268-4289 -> 0.106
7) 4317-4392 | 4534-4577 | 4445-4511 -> -0.035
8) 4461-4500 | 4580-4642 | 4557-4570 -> -0.033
